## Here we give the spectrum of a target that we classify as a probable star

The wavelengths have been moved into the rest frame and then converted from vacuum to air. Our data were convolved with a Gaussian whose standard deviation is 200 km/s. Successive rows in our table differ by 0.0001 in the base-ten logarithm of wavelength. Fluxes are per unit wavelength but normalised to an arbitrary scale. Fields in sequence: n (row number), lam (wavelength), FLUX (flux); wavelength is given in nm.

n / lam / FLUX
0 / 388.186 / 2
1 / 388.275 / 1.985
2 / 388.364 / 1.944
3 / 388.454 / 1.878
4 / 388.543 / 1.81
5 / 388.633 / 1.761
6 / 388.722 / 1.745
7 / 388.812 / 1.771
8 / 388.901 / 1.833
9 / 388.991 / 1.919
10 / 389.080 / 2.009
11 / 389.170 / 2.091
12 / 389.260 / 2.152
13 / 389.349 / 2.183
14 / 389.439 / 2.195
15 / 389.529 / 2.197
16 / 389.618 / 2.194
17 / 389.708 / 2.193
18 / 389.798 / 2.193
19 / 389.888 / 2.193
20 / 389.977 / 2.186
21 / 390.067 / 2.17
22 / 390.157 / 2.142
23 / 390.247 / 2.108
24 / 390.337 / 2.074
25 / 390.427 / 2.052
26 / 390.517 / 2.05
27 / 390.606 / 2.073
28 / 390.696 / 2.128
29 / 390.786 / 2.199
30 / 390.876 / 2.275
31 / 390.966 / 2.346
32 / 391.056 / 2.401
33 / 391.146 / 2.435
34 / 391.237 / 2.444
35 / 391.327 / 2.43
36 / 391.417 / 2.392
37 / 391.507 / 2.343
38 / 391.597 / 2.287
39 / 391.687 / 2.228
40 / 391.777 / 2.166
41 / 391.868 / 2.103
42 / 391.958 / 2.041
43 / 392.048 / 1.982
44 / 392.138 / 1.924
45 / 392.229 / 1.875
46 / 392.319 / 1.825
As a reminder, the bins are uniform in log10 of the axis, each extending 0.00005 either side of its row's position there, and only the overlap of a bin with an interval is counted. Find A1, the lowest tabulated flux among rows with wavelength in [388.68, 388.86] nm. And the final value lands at 1.745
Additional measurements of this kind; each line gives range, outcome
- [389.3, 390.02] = 2.183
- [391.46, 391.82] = 2.166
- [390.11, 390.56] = 2.05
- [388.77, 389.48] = 1.771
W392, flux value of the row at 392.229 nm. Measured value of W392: 1.875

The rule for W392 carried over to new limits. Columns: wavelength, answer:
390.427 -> 2.052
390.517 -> 2.05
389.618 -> 2.194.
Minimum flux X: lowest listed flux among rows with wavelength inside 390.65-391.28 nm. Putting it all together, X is 2.128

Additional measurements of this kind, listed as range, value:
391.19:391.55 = 2.343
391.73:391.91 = 2.103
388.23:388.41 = 1.944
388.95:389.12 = 1.919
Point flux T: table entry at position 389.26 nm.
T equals 2.152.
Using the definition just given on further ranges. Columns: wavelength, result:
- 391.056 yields 2.401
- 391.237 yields 2.444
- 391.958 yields 2.041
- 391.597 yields 2.287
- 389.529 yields 2.197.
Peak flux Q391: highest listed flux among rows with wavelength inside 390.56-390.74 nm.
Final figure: 2.128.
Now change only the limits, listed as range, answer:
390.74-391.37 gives 2.444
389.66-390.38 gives 2.193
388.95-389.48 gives 2.195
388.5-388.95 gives 1.833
